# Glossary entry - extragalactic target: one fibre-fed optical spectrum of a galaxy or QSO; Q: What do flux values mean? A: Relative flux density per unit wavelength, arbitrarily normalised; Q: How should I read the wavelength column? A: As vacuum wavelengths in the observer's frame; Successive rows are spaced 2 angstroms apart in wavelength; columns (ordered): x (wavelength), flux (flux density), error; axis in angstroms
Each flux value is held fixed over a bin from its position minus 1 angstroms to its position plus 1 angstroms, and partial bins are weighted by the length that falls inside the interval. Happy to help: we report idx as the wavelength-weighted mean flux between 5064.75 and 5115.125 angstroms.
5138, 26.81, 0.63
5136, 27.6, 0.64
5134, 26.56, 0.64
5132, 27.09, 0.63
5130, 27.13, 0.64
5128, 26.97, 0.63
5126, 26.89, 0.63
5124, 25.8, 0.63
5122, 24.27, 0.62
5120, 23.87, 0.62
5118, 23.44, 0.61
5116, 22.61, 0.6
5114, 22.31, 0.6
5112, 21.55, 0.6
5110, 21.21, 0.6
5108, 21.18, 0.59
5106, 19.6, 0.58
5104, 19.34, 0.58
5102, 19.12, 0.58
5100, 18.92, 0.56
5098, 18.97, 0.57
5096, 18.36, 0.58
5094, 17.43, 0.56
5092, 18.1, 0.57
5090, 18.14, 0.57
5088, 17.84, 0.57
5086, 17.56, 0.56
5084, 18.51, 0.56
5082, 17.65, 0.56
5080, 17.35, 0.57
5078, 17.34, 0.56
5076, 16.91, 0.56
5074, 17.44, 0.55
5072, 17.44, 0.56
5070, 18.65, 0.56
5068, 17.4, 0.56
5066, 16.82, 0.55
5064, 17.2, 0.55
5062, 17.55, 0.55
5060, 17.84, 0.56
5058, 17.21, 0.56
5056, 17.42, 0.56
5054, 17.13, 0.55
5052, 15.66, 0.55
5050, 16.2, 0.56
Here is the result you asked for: 18.6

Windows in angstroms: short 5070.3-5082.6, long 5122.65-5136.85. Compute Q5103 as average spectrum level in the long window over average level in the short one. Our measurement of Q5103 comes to 1.5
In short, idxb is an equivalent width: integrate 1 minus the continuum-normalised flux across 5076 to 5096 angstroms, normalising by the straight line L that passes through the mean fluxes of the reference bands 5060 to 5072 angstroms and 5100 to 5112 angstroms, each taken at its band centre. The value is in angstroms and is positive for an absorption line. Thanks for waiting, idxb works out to 1.1 angstroms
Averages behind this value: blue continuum 17.5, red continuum 20.1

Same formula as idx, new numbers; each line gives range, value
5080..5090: 17.9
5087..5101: 18.3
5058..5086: 17.5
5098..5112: 19.9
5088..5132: 21.7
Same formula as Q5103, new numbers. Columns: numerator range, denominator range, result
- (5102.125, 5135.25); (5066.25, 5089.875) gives 1.34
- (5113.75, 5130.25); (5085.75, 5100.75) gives 1.36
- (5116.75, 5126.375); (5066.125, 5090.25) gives 1.40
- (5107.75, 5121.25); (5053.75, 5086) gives 1.28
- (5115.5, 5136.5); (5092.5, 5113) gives 1.31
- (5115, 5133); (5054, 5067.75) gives 1.46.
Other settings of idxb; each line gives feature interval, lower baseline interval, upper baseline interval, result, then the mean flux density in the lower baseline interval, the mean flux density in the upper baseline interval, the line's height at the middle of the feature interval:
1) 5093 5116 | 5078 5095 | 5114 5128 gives 1.5 angstroms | 17.8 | 24.5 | 21.3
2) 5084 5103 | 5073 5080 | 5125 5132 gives 2.0 angstroms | 17.2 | 27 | 20.4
